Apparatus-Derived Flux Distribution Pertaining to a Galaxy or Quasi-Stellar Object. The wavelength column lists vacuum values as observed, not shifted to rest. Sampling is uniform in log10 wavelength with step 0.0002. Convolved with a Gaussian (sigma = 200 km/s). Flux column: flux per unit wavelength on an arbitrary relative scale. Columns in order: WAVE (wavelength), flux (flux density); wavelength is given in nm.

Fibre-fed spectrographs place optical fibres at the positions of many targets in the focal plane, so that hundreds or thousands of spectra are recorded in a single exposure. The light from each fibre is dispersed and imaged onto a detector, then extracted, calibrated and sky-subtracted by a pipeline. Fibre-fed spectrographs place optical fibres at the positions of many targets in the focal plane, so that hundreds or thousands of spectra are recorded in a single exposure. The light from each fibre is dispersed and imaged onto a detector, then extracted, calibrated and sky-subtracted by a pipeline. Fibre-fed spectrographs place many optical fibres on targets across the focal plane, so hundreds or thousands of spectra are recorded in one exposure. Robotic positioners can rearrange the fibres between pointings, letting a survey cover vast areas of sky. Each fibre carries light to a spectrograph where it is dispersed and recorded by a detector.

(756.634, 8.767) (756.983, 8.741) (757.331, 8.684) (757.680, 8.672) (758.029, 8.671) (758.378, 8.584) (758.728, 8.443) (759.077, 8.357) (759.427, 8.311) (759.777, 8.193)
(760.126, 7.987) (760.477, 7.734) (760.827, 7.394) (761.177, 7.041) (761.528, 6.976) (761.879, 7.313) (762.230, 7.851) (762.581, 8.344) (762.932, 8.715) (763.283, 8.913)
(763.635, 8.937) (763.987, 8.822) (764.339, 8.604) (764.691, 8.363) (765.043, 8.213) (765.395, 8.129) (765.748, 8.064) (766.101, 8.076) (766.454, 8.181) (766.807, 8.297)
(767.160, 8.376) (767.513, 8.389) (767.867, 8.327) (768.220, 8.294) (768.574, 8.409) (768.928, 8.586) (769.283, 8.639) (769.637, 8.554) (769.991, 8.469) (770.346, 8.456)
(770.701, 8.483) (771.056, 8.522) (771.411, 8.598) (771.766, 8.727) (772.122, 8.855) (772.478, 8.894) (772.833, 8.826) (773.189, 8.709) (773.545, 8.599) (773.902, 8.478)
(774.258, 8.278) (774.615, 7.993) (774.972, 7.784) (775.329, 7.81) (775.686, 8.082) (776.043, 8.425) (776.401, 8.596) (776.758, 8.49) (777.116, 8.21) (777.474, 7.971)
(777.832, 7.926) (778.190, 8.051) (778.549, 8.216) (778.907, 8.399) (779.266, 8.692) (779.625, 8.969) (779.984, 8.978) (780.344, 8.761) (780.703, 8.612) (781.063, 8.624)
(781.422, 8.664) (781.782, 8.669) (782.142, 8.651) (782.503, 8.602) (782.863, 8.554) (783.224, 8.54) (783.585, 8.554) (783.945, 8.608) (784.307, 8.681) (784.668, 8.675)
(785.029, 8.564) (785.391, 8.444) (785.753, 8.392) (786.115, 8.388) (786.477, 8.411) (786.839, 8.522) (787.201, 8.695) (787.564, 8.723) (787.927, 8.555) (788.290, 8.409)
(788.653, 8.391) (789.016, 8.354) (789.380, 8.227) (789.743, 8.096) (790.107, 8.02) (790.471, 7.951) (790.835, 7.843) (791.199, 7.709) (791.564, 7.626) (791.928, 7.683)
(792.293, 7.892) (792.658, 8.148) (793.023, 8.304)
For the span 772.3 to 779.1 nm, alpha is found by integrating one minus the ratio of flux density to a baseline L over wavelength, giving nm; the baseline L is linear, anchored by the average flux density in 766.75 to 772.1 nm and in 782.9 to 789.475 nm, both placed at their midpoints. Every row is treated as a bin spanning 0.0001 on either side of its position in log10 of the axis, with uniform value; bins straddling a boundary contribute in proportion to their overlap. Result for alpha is 0.16 nm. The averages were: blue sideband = 8.49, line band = 8.3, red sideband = 8.51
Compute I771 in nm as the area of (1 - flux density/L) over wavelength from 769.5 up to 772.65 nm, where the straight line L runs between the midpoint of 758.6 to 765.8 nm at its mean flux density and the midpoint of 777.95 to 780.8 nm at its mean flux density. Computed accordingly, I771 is -0.10 nm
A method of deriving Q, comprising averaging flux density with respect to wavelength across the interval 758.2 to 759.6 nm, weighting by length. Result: 8.42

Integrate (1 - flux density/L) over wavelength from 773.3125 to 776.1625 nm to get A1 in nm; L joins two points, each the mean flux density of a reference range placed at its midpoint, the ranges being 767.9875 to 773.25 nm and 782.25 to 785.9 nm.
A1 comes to 0.13 nm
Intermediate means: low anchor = 8.6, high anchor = 8.56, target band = 8.19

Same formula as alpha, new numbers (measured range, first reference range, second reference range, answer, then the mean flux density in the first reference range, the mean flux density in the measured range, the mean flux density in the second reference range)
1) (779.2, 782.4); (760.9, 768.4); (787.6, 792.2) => -0.24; 8.19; 8.73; 8.09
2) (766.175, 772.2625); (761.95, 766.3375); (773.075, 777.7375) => -0.11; 8.39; 8.47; 8.25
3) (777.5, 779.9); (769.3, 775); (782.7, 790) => 0.04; 8.54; 8.38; 8.48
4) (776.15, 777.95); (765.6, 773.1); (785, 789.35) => 0.05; 8.48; 8.26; 8.47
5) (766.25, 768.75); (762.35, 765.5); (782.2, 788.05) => 0.07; 8.56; 8.32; 8.56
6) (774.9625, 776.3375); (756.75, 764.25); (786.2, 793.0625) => 0.02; 8.23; 8.1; 8.19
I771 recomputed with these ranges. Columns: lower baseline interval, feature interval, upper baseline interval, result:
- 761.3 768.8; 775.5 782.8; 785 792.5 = -0.214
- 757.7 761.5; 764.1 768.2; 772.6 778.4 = -0.071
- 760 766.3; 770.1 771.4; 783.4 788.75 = -0.042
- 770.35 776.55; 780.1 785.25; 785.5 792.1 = -0.195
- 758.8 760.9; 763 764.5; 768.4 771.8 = -0.106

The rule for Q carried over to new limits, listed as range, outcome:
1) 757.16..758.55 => 8.65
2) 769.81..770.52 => 8.47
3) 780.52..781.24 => 8.62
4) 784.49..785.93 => 8.52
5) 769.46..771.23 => 8.5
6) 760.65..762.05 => 7.18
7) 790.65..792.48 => 7.75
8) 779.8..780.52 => 8.86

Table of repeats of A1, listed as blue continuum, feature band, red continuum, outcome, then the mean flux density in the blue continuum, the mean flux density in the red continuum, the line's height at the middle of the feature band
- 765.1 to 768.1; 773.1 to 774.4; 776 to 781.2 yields -0.02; 8.23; 8.46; 8.37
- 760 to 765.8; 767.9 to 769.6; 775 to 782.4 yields -0.05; 8.08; 8.43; 8.21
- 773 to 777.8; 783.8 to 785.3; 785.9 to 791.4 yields -0.06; 8.25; 8.28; 8.27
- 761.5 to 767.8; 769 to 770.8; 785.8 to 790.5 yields -0.05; 8.28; 8.38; 8.31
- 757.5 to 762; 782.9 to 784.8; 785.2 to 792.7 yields -0.10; 7.98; 8.21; 8.17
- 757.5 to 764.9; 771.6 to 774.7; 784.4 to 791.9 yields -0.14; 8.2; 8.29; 8.24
